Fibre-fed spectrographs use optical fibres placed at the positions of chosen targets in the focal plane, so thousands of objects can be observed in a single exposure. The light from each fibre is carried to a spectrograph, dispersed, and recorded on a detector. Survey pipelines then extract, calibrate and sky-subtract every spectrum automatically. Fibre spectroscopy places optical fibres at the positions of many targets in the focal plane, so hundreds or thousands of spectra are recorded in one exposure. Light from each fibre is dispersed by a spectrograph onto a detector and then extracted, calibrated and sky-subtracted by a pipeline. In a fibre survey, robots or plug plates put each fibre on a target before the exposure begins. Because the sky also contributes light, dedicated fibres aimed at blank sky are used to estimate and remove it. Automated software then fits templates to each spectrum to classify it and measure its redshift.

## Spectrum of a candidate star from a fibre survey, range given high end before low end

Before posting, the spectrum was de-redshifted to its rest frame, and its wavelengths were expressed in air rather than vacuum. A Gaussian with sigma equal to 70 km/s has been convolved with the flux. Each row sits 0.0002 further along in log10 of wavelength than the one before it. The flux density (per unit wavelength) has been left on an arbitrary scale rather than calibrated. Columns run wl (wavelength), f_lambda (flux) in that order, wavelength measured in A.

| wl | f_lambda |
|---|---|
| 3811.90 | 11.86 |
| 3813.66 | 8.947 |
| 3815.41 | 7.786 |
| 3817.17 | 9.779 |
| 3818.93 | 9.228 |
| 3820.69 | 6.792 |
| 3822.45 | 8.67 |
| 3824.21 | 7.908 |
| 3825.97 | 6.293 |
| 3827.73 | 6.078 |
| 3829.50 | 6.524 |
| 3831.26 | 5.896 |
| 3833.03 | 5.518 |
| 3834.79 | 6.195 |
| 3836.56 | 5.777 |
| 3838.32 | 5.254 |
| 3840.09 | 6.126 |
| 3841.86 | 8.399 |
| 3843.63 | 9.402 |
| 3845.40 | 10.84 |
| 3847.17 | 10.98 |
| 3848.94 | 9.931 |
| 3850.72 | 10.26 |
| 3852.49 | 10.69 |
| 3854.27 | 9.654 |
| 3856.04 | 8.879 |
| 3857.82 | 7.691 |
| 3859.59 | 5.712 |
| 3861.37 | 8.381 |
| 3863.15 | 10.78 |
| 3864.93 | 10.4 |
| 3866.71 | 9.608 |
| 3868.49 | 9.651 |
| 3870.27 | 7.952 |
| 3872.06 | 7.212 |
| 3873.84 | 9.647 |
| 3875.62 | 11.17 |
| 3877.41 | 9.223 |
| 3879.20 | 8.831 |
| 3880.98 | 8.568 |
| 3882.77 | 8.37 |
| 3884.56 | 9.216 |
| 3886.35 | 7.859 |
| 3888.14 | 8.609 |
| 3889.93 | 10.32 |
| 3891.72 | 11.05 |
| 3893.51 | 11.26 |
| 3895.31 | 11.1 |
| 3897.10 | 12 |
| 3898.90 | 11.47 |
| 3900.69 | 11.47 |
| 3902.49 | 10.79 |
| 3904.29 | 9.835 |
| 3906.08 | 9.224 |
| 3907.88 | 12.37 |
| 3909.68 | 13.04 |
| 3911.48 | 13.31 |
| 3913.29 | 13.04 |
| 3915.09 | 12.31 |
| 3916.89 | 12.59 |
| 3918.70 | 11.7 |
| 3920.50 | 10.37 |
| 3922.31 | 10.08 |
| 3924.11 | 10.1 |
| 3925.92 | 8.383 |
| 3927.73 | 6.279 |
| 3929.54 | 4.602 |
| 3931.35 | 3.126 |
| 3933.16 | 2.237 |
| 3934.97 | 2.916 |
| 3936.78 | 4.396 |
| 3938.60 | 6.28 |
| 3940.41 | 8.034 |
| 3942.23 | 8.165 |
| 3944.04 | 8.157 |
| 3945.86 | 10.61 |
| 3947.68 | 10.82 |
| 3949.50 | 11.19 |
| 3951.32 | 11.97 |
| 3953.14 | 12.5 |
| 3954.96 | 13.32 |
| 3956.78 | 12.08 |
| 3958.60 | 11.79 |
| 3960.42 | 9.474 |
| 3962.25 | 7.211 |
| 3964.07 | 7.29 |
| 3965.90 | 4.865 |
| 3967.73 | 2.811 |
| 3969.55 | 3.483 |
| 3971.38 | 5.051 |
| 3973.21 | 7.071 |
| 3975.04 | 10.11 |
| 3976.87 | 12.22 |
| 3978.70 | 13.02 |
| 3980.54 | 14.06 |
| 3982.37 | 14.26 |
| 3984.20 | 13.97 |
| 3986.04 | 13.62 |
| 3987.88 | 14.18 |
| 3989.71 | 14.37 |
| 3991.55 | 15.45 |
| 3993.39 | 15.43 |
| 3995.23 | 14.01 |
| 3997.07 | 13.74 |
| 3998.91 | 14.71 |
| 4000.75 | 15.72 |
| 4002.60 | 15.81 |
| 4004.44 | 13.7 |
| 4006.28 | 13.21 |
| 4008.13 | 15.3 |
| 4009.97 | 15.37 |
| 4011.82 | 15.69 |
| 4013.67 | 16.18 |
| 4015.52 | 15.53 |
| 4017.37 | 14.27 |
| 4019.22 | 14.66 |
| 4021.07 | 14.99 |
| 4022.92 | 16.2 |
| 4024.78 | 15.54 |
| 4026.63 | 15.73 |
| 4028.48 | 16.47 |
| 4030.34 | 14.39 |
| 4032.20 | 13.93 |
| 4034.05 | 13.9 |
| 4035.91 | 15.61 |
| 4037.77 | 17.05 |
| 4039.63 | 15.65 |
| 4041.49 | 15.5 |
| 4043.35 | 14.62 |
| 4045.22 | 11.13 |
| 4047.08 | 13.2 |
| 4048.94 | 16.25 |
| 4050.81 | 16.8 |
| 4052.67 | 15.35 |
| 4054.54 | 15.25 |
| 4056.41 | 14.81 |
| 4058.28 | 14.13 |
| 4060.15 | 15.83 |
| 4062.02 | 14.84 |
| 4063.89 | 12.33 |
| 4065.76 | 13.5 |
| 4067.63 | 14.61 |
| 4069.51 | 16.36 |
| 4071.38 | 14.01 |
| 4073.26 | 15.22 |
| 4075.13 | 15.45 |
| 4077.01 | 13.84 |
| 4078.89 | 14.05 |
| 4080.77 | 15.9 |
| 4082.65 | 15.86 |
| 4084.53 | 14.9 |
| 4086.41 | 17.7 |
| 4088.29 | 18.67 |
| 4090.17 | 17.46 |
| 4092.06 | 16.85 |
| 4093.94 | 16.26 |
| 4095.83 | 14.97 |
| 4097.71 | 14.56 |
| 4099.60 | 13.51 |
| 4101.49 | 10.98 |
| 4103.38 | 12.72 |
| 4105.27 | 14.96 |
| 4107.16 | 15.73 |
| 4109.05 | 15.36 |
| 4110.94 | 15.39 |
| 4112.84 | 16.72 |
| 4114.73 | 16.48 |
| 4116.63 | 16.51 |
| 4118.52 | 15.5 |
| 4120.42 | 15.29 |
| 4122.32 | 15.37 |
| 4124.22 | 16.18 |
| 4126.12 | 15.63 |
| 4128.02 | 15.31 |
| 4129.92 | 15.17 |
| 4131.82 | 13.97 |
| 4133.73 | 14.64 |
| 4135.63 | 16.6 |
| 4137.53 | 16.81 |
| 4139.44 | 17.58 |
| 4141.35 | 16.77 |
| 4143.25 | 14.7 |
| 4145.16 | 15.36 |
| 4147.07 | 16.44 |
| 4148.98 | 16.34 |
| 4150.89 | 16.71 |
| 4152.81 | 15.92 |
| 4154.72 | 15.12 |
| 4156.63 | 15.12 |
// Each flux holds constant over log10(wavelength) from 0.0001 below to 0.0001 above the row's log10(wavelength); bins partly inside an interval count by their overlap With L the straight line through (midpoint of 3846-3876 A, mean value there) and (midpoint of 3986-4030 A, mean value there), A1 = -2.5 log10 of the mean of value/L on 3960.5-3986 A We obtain 0.45 mag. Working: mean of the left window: 9.31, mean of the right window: 15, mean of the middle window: 9.07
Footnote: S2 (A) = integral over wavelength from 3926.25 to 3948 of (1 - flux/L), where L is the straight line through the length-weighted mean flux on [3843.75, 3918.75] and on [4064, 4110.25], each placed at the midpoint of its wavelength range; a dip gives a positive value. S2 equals 10.0 A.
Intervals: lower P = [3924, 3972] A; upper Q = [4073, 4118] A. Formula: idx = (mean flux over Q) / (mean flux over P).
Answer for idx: 2.02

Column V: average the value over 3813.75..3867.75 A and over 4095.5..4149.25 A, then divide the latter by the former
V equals 1.87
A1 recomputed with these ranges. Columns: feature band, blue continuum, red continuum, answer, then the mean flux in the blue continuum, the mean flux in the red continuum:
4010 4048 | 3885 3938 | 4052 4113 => -0.13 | 9.48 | 15.1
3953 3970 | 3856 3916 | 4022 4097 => 0.40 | 10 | 15.3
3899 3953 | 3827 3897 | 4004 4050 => 0.19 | 8.74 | 15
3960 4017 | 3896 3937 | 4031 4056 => 0.04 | 9.46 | 14.9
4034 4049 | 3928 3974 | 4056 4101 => -0.14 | 7.56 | 15.2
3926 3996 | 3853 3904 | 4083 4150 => 0.24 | 9.55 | 15.6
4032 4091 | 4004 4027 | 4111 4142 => 0.02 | 15.1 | 15.9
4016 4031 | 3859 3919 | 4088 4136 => -0.15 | 10.2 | 15.4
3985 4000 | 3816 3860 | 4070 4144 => -0.18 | 7.96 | 15.5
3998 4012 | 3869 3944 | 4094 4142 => -0.23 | 9.22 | 15.3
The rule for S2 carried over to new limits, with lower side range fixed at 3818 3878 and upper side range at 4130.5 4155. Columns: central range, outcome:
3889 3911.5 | -3.67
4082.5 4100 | -1.88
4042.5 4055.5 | -1.10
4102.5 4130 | -0.46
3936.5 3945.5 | 2.78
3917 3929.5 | 1.09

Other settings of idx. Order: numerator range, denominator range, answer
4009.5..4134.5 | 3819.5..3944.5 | 1.73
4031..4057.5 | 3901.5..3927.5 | 1.34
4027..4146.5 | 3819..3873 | 1.87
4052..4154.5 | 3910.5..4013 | 1.44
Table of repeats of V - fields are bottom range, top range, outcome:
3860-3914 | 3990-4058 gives 1.48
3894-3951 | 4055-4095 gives 1.64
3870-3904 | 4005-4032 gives 1.55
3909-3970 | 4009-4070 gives 1.71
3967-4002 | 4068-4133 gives 1.27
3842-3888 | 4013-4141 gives 1.66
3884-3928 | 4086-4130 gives 1.44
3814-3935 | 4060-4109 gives 1.68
